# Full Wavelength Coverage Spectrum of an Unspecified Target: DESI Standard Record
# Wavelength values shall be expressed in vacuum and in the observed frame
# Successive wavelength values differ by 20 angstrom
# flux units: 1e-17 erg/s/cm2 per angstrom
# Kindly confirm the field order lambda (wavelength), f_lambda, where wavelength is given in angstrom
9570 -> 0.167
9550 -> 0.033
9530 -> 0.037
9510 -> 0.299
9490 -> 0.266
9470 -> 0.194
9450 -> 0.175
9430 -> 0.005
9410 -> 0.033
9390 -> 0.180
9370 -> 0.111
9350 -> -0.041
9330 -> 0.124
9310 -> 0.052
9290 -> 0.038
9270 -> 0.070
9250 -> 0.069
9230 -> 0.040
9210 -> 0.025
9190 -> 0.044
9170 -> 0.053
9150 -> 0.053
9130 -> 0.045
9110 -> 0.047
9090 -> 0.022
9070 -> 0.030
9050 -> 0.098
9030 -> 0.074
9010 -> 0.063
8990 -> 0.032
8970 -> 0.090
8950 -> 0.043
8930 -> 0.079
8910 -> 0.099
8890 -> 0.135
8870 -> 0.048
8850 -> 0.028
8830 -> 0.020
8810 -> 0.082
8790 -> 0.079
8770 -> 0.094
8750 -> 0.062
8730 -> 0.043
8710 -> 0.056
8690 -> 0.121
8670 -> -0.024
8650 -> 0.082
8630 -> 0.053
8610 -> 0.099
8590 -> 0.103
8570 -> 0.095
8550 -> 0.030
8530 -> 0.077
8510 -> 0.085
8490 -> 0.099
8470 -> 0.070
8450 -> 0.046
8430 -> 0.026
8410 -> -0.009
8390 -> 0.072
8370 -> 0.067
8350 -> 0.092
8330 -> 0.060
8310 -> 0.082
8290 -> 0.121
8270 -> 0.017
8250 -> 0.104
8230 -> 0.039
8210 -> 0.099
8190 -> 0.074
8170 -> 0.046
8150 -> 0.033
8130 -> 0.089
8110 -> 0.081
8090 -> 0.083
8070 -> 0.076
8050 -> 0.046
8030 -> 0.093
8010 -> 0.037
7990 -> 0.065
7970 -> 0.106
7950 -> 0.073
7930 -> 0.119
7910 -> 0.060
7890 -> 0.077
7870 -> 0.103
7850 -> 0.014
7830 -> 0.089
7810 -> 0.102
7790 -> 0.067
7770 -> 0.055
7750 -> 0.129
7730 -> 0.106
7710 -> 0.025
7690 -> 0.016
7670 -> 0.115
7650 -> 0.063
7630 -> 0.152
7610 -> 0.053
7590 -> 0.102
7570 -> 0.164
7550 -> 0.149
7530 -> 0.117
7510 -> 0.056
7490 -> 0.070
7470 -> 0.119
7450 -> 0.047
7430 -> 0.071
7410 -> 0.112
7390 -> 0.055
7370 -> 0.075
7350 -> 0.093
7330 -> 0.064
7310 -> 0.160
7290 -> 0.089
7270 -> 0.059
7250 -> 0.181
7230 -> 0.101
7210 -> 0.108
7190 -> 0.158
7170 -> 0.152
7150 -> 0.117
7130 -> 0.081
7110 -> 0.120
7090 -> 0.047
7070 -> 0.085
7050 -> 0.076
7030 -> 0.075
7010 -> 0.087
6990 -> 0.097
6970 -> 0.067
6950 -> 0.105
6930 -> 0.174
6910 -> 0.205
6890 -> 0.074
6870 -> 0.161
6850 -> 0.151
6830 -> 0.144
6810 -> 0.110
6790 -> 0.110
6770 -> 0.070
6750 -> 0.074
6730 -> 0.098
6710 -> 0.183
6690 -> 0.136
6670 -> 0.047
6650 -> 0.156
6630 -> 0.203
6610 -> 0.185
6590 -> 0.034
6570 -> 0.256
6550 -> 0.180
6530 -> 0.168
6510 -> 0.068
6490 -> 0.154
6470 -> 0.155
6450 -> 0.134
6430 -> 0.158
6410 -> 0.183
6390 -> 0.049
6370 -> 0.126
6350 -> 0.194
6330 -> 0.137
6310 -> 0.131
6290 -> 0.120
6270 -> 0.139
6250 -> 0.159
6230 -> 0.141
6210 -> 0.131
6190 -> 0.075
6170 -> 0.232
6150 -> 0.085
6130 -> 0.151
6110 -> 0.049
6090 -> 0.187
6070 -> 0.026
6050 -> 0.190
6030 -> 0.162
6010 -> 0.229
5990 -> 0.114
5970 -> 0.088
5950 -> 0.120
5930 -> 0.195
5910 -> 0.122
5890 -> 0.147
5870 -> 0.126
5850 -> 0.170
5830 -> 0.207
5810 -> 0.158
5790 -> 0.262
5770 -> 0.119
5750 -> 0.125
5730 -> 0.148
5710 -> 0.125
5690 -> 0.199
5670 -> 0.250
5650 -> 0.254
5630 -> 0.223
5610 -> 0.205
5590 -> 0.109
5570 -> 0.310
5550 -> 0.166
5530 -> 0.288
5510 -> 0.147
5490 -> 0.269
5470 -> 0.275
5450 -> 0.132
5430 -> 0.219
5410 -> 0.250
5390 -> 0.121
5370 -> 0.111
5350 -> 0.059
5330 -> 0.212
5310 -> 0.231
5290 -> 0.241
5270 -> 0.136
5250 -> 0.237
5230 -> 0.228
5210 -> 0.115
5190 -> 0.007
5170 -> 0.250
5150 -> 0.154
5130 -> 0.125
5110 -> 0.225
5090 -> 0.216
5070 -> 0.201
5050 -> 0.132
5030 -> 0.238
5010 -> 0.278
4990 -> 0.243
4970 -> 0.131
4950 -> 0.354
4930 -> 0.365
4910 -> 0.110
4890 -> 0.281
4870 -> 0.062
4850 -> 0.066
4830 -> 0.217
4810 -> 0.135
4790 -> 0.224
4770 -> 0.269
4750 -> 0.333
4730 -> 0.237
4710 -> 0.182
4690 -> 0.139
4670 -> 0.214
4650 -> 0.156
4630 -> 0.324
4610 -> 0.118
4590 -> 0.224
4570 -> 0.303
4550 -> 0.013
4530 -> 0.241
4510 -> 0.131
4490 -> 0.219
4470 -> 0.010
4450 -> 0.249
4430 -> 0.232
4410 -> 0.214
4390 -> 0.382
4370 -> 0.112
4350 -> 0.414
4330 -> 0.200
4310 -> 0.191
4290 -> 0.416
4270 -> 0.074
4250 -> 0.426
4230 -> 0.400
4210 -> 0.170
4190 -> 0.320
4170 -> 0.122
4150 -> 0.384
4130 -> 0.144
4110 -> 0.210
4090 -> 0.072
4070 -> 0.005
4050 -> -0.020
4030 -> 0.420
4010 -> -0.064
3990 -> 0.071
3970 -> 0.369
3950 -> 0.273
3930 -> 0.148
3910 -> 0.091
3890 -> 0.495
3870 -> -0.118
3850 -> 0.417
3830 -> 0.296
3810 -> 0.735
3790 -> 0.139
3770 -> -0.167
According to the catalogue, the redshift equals 1.33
